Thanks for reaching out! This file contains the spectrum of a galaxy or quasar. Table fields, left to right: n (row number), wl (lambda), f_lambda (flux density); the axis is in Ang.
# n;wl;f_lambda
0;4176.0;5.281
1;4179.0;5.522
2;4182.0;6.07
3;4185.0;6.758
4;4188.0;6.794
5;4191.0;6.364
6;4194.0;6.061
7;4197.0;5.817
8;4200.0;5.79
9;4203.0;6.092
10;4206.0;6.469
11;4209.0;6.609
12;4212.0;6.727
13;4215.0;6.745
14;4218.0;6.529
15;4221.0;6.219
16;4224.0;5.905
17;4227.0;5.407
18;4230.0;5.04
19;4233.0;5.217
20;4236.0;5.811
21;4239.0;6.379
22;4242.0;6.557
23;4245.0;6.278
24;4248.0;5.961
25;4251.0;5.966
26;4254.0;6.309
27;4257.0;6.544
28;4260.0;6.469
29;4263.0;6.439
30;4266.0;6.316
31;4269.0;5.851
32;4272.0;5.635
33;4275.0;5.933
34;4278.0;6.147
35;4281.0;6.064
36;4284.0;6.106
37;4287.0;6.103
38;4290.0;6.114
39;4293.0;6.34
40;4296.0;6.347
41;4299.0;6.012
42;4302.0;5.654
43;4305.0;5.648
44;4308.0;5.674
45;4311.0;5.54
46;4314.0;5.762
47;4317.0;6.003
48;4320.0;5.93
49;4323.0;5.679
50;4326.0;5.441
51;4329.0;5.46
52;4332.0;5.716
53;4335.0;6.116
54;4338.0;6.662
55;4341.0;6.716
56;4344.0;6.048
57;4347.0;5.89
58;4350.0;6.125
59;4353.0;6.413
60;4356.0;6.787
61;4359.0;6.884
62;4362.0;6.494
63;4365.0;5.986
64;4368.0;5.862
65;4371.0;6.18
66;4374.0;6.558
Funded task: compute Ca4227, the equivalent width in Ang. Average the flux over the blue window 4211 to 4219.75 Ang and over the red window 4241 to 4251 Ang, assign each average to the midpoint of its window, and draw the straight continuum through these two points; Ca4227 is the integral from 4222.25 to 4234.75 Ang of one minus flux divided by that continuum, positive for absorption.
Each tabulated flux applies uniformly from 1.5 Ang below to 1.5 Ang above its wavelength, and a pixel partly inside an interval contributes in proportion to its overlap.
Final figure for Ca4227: 2.0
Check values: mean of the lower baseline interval 6.65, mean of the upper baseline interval 6.21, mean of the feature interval 5.42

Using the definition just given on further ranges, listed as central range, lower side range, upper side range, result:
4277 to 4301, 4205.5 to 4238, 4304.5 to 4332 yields -1.4 Ang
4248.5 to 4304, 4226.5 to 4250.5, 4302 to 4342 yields -2.5 Ang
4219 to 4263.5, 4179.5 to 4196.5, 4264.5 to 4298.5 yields 1.1 Ang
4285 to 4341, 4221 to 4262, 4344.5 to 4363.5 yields 3.0 Ang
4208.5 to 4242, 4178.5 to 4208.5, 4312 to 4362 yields 0.7 Ang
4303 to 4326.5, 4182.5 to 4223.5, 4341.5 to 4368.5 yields 2.2 Ang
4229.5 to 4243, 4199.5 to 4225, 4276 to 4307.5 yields 1.0 Ang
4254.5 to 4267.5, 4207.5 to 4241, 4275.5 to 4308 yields -0.8 Ang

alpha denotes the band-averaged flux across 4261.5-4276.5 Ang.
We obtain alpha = 6.03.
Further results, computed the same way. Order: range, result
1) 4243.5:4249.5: 6.12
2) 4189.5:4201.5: 6.01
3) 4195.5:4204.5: 5.9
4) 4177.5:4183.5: 5.8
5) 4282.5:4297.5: 6.2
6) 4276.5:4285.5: 6.11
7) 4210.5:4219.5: 6.67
